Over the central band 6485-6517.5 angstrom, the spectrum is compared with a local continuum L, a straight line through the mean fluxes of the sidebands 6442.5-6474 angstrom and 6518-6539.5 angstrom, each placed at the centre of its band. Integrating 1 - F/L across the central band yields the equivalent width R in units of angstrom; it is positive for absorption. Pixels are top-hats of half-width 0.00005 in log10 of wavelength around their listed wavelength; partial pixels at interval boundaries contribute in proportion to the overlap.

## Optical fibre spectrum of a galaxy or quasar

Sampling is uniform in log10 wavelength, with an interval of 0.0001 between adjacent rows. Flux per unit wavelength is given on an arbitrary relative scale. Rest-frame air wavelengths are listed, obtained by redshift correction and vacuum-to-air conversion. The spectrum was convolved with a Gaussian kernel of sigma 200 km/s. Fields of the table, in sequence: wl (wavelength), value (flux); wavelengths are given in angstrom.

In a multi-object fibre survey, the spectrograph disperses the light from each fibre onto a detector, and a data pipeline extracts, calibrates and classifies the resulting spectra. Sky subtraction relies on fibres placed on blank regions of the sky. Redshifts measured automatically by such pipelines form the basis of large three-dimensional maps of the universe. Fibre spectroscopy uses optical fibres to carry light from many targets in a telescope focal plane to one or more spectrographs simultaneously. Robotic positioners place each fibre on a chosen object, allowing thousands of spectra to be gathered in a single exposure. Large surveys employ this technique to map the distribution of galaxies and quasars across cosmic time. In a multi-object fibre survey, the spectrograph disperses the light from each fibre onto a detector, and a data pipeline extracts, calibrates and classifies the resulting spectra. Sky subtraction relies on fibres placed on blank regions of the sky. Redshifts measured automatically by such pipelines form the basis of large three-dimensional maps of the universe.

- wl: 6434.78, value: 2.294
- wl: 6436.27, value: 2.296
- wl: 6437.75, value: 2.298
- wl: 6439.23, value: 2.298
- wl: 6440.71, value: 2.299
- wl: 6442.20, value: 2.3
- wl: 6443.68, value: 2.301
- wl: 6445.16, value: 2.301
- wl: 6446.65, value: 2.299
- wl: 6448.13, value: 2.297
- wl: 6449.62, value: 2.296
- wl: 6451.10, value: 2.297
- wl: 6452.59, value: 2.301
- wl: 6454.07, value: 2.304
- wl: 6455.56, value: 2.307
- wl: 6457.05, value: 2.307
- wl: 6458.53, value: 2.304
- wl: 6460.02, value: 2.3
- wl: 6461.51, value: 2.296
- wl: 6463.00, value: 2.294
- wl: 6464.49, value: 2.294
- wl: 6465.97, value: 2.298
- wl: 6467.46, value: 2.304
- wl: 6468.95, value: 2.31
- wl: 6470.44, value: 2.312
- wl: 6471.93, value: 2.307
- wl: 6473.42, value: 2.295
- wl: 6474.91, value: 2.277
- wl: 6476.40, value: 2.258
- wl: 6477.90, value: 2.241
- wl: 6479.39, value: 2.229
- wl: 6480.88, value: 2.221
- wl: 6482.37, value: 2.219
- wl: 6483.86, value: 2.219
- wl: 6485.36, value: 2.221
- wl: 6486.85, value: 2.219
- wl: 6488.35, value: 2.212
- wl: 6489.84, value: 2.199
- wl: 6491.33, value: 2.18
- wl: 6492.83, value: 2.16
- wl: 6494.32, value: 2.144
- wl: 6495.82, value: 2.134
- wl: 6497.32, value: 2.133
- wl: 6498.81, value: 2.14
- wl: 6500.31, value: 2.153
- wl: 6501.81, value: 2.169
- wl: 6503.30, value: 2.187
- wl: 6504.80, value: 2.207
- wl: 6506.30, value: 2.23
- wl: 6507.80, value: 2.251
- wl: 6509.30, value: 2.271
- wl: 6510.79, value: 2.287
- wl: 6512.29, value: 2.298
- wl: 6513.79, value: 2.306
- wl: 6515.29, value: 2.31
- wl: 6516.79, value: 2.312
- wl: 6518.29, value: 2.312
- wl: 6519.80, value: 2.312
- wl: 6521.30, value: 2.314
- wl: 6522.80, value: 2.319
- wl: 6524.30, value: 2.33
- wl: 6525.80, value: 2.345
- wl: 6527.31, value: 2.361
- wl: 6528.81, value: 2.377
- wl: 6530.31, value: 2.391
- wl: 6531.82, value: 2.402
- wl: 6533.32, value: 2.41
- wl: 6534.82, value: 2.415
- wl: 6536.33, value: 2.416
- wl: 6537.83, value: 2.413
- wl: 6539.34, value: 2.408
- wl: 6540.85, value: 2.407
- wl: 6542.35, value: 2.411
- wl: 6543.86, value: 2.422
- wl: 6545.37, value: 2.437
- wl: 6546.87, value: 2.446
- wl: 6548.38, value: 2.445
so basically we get 1.8 angstrom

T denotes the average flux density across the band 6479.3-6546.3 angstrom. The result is 2.29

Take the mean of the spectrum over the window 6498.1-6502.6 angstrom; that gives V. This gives 2.15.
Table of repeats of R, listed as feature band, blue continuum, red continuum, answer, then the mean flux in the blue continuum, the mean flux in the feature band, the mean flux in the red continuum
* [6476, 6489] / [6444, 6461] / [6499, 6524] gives 0.3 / 2.3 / 2.22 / 2.26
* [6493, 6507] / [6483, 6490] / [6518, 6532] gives 0.6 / 2.21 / 2.17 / 2.34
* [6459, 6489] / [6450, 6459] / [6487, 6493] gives -0.3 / 2.3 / 2.27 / 2.19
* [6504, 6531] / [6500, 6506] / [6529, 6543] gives -0.3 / 2.18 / 2.31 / 2.41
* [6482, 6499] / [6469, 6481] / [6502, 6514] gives 0.6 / 2.27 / 2.18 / 2.25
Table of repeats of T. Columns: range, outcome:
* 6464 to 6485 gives 2.27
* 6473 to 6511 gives 2.21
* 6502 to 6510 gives 2.22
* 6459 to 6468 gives 2.3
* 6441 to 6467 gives 2.3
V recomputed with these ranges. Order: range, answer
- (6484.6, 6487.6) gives 2.22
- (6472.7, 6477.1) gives 2.28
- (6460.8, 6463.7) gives 2.29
